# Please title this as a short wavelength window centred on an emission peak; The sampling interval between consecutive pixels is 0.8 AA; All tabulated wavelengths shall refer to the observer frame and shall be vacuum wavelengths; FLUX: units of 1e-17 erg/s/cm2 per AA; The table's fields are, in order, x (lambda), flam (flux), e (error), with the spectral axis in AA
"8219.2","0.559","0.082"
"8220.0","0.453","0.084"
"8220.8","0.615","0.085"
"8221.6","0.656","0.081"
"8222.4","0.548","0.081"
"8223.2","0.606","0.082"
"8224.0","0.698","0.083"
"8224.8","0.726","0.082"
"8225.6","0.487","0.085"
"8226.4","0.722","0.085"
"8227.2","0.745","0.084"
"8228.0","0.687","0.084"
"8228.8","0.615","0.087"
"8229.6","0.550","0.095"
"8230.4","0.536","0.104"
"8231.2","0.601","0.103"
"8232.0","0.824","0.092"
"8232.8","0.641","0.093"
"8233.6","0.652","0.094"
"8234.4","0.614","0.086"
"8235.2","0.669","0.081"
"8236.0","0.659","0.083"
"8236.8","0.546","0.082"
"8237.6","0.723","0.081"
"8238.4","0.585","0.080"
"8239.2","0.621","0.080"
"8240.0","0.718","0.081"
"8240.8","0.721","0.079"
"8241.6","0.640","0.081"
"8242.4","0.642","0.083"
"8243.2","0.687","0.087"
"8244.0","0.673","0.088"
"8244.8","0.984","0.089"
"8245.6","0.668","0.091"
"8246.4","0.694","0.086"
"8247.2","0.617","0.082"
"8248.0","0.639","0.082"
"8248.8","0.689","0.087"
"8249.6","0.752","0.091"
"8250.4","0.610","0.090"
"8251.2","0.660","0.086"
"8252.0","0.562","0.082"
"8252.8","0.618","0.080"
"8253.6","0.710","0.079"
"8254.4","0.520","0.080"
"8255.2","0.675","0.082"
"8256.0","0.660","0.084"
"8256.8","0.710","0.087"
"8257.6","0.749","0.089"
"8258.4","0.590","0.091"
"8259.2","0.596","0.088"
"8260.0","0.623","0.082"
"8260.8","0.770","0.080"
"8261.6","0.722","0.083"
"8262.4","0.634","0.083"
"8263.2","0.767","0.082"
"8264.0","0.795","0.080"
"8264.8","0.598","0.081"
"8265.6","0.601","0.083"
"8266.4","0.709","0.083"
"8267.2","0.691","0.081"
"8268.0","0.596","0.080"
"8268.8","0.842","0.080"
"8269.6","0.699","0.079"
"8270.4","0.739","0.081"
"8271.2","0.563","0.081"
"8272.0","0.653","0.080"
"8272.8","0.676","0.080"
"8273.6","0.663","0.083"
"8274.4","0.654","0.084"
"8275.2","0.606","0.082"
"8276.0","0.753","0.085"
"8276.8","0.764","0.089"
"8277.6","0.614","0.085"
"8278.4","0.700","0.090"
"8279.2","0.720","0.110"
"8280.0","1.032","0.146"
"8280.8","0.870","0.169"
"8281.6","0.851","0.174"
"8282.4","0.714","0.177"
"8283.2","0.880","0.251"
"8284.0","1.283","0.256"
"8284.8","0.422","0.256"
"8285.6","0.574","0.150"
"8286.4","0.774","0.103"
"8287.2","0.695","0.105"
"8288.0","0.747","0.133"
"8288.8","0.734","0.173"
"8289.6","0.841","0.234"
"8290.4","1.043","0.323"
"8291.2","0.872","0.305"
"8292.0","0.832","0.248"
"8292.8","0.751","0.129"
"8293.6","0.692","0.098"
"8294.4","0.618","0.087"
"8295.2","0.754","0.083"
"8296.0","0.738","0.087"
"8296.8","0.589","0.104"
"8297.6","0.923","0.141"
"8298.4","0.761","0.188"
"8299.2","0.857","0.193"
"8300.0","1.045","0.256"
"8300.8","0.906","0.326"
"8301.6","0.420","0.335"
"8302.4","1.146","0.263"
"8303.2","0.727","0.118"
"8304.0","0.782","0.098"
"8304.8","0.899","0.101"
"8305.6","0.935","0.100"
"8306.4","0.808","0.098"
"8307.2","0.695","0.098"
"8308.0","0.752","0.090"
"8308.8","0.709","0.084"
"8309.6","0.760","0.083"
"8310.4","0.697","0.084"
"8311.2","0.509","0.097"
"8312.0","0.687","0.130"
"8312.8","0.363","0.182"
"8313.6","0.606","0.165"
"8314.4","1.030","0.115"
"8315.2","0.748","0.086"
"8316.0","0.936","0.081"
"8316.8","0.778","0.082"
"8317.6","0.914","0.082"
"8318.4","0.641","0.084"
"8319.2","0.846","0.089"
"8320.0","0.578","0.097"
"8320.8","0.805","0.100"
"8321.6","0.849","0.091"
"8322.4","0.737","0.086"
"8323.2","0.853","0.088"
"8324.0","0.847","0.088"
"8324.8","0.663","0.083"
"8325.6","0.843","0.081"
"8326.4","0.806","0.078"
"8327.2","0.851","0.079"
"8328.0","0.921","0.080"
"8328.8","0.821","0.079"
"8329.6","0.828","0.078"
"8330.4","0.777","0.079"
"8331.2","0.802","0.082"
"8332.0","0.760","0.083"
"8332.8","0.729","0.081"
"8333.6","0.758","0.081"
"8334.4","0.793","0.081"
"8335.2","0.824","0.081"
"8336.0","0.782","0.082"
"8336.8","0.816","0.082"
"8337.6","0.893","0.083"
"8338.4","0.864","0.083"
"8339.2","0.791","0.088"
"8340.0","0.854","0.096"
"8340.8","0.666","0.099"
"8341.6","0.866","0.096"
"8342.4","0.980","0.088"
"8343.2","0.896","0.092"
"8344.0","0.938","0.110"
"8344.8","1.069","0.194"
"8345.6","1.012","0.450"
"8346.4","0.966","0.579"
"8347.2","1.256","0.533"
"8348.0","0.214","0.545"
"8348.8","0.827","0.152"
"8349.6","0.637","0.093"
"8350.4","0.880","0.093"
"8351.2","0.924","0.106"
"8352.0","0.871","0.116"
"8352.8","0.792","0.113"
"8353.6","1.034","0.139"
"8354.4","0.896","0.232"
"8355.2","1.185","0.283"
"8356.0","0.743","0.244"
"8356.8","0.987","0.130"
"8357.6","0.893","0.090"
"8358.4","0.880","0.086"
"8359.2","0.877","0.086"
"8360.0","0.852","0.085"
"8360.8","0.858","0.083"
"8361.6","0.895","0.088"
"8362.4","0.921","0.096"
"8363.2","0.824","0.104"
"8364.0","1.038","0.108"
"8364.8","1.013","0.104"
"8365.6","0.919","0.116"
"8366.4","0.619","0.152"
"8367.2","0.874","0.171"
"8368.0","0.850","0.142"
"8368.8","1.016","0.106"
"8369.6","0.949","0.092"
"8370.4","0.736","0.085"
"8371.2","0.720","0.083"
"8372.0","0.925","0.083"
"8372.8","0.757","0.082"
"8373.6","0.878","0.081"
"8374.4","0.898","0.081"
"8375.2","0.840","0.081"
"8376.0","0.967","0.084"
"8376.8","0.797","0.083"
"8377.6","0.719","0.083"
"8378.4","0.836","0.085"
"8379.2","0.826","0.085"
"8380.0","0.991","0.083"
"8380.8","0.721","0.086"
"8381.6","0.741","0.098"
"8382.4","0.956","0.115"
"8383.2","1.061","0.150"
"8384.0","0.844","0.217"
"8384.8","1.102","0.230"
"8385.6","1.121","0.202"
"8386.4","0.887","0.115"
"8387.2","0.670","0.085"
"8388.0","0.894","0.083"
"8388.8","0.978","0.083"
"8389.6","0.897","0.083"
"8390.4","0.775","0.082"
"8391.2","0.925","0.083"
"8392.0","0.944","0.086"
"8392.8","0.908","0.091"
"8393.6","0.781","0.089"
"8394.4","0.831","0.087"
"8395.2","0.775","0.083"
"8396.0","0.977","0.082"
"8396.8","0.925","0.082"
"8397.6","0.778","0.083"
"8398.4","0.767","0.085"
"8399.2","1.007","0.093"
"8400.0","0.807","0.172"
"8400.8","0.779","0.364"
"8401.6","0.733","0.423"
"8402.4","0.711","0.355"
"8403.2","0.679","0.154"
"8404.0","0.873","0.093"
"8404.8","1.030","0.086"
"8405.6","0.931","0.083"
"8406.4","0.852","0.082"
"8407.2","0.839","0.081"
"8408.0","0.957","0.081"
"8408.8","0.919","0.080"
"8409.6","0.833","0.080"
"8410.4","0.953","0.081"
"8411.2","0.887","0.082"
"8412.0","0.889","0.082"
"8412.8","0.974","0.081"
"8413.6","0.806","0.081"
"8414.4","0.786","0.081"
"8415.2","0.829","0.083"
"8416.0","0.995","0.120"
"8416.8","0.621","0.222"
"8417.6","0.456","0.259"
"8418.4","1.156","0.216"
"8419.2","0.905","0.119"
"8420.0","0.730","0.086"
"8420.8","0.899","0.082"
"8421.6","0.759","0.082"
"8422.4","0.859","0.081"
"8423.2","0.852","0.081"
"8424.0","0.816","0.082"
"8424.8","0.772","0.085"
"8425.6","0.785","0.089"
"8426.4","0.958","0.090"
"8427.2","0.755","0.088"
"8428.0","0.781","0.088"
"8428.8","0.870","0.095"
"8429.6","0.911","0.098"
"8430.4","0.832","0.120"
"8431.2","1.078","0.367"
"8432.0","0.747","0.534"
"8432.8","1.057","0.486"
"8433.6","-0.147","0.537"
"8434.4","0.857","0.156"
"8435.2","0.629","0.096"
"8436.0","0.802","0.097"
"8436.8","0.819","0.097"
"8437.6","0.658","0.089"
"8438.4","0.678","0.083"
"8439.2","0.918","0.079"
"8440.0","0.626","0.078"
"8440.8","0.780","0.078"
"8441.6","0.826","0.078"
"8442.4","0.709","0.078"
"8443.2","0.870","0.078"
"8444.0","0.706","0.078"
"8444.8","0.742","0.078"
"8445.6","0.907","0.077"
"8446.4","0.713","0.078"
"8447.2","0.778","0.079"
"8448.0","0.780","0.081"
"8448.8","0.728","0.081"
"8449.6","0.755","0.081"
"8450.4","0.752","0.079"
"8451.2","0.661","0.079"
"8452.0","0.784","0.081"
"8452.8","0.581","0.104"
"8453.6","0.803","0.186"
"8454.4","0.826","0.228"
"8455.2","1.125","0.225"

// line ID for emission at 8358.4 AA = Mg II 2798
